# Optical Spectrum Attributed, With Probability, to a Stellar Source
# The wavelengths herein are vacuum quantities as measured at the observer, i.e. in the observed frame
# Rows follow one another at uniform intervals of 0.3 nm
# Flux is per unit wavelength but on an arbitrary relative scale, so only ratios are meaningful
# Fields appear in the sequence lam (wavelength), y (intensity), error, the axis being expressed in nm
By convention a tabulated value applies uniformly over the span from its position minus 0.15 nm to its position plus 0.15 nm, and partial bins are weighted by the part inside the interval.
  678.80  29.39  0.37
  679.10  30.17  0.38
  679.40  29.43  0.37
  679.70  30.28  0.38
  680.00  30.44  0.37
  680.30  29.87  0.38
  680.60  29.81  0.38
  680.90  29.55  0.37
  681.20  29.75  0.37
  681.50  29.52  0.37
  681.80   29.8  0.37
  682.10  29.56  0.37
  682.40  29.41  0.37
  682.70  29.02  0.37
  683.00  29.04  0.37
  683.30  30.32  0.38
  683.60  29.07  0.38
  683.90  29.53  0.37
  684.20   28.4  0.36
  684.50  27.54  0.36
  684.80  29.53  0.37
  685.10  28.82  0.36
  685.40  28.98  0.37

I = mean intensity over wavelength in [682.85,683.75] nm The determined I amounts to 29.5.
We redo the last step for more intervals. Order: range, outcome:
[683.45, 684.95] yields 28.8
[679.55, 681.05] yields 30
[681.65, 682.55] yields 29.6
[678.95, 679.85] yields 30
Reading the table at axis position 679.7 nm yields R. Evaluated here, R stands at 30.28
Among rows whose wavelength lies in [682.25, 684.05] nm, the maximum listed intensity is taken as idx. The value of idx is 30.32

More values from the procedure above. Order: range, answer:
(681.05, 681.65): 29.75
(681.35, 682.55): 29.8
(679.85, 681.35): 30.44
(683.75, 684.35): 29.53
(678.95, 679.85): 30.28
